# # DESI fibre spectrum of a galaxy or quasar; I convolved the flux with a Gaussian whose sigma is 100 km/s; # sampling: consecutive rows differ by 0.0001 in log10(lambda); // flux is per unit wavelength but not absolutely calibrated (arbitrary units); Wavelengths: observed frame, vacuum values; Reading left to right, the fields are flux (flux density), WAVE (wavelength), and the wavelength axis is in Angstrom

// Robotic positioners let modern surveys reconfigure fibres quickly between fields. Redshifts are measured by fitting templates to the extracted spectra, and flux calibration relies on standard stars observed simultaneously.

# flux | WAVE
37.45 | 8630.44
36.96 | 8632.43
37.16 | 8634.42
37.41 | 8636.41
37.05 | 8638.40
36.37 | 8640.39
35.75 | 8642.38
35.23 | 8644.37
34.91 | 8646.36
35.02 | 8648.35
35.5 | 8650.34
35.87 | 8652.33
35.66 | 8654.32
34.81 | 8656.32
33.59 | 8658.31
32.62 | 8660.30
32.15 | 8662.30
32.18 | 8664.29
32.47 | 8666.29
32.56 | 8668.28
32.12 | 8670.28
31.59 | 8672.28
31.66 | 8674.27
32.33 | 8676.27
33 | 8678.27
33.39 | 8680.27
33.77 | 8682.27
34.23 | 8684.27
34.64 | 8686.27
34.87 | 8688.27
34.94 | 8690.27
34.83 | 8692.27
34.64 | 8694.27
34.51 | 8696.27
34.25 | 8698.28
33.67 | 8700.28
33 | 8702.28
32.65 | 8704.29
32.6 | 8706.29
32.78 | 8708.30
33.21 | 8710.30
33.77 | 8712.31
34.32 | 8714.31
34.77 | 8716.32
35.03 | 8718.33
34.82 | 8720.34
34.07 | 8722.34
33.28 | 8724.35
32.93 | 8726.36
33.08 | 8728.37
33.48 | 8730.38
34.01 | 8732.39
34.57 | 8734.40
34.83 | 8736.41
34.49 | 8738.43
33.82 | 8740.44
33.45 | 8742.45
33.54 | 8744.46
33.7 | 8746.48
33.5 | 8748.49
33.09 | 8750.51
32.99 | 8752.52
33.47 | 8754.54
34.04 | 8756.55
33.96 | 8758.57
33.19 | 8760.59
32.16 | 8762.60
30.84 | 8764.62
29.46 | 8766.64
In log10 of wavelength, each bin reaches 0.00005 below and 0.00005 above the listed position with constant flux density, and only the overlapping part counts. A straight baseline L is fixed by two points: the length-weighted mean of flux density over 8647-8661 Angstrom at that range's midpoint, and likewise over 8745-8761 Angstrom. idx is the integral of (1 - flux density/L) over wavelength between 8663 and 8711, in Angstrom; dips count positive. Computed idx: 1.44 Angstrom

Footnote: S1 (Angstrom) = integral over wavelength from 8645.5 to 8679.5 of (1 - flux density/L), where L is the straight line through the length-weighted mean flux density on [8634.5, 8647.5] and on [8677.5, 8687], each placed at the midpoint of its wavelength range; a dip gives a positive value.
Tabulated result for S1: 1.5 Angstrom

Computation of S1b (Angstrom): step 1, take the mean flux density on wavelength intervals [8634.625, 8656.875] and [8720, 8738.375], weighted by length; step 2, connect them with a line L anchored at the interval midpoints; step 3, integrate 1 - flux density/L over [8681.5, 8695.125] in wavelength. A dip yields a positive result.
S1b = 0.1 Angstrom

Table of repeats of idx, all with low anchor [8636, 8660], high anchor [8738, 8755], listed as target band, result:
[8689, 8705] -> 0.19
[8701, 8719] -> 0.37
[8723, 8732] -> 0.17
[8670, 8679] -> 0.73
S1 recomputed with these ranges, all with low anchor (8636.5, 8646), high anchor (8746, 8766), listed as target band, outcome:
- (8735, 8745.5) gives -0.2 Angstrom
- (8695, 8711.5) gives 0.5 Angstrom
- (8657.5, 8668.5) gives 0.9 Angstrom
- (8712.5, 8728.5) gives 0.0 Angstrom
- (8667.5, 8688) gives 1.2 Angstrom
